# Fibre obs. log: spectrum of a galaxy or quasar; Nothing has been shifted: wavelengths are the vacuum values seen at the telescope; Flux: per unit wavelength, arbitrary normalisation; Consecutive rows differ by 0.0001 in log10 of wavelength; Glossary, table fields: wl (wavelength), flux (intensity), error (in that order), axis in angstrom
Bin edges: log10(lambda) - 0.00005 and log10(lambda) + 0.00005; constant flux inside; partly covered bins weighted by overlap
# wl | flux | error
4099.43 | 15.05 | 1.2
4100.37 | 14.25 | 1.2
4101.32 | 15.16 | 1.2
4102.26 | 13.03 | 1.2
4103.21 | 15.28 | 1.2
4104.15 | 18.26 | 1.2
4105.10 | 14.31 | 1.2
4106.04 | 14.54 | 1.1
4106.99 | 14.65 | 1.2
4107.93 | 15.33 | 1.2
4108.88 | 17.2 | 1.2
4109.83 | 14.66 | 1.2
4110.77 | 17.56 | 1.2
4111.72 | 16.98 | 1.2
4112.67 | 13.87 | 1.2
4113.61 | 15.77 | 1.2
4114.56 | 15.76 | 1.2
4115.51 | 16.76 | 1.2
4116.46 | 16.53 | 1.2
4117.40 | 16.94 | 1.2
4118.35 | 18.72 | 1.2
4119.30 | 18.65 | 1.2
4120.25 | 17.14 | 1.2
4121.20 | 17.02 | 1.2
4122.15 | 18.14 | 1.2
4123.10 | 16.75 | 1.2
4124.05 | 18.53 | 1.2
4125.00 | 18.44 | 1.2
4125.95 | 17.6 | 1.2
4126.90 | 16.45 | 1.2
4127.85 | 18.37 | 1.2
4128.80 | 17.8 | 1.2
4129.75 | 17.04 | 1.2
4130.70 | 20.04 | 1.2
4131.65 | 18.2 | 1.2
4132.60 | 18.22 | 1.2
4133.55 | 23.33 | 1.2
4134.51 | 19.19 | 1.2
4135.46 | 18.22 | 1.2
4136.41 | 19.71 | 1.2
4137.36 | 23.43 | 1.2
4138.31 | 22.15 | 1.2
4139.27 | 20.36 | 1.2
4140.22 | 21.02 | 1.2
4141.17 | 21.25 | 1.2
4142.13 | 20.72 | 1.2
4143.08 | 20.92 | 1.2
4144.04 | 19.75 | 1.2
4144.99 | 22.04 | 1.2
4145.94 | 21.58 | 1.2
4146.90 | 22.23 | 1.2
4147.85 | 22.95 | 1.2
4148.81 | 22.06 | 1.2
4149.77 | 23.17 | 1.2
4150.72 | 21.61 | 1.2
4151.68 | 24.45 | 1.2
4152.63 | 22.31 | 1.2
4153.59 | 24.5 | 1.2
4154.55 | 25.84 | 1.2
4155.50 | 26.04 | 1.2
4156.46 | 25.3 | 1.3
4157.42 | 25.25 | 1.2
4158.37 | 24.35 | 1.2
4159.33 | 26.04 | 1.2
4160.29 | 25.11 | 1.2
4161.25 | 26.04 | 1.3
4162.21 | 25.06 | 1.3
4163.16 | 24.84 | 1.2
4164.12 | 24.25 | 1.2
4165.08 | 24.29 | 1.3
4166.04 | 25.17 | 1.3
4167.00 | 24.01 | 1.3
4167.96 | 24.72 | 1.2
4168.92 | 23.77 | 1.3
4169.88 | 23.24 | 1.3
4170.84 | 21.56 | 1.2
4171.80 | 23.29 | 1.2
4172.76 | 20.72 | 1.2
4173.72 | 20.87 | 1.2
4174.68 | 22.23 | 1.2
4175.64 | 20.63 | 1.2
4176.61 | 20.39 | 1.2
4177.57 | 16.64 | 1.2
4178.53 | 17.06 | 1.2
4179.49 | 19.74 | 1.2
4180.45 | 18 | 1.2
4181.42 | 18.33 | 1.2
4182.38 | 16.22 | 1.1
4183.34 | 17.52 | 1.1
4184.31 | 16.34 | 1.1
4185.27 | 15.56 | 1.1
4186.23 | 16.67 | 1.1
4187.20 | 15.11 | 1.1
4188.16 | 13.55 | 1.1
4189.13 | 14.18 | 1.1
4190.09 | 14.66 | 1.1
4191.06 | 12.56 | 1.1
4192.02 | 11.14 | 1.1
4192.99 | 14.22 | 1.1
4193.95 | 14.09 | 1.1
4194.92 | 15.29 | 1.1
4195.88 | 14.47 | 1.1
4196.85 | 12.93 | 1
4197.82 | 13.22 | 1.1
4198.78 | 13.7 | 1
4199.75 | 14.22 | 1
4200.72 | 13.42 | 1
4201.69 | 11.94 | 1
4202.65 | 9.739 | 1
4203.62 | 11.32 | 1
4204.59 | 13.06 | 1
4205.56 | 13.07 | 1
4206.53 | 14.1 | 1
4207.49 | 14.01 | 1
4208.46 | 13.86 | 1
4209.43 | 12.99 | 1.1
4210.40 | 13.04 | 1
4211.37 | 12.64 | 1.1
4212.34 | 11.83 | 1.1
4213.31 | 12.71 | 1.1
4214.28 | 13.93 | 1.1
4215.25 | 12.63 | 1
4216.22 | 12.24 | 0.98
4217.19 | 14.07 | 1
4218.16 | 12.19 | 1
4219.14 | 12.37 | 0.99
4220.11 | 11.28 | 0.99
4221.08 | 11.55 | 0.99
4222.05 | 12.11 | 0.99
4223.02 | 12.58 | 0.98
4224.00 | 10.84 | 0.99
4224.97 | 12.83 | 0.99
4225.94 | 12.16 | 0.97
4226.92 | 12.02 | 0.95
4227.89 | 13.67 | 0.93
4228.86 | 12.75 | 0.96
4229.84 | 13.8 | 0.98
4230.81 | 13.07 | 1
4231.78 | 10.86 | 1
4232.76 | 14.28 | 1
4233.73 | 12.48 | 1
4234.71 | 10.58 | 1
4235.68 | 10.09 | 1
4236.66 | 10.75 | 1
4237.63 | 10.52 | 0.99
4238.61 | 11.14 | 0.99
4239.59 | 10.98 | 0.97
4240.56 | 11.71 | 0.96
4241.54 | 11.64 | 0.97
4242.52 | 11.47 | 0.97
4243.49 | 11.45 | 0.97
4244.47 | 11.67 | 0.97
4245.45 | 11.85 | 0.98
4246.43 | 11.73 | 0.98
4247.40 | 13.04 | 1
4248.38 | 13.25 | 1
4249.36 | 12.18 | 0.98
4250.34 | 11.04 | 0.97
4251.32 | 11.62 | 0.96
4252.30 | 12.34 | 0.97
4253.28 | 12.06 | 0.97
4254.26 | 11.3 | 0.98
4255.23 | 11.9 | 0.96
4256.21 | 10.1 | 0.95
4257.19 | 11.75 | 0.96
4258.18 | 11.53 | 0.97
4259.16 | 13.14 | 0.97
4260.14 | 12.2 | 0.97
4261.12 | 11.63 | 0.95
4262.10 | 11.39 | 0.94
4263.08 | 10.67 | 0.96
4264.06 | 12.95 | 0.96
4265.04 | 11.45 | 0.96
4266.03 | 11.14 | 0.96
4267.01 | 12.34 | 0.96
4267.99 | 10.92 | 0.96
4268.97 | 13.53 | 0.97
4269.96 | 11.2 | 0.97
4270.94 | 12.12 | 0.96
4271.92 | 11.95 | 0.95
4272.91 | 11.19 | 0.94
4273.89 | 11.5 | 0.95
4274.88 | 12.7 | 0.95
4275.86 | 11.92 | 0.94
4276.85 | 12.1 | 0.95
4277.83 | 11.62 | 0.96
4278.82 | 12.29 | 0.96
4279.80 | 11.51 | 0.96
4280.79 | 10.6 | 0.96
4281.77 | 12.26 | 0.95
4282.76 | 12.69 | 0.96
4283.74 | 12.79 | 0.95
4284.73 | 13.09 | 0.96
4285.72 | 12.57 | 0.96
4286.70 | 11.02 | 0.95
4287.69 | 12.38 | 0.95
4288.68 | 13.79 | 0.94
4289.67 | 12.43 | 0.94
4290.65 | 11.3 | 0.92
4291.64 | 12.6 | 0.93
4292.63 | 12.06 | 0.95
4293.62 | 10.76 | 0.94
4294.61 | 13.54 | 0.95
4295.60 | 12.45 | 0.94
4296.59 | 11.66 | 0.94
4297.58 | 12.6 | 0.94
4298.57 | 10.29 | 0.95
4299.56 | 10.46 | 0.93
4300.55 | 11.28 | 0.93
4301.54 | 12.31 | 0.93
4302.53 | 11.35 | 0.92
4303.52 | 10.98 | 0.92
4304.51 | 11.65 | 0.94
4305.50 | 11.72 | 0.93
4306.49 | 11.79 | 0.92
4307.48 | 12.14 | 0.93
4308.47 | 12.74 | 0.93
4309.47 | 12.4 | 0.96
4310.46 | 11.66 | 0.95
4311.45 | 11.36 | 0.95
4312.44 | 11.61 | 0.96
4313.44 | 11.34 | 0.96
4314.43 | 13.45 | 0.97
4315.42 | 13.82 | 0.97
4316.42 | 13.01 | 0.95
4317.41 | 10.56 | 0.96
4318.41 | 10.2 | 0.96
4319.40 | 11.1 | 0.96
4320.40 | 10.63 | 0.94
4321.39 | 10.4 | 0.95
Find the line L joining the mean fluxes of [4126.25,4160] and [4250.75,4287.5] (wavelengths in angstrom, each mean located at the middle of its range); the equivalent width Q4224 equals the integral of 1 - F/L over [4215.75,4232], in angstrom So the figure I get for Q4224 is 3.1 angstrom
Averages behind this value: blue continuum 21.6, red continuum 11.9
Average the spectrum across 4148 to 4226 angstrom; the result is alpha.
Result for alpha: 17.5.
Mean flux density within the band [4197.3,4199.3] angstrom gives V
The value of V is 13.5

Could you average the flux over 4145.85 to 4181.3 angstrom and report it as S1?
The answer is 22.9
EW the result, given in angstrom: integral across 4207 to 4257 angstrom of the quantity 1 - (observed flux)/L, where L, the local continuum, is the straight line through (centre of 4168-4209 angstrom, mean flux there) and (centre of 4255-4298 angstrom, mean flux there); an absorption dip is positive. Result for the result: 7.0 angstrom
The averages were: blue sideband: 16.2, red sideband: 12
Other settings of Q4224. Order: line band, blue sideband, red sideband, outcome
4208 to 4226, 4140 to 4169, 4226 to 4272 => 3.75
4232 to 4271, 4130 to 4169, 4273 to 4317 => 8.88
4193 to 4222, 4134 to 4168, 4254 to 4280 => 7.57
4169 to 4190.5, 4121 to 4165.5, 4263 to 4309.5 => 0.85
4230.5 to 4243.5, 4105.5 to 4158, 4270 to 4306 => 2.64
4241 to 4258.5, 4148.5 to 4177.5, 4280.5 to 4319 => 4.79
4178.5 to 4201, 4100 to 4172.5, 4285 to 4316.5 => 3.16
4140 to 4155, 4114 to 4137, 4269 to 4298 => -4.39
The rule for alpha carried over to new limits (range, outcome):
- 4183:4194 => 14.6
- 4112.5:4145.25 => 18.7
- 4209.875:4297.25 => 12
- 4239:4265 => 11.8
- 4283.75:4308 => 11.9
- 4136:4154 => 21.9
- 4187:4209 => 13.4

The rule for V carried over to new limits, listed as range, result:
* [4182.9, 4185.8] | 16.5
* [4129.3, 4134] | 19.4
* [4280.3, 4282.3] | 11.5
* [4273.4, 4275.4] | 12.1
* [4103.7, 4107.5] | 15.4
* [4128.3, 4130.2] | 17.5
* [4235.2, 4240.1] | 10.7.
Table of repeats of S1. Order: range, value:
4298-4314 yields 11.6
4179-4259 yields 12.9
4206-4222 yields 12.8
